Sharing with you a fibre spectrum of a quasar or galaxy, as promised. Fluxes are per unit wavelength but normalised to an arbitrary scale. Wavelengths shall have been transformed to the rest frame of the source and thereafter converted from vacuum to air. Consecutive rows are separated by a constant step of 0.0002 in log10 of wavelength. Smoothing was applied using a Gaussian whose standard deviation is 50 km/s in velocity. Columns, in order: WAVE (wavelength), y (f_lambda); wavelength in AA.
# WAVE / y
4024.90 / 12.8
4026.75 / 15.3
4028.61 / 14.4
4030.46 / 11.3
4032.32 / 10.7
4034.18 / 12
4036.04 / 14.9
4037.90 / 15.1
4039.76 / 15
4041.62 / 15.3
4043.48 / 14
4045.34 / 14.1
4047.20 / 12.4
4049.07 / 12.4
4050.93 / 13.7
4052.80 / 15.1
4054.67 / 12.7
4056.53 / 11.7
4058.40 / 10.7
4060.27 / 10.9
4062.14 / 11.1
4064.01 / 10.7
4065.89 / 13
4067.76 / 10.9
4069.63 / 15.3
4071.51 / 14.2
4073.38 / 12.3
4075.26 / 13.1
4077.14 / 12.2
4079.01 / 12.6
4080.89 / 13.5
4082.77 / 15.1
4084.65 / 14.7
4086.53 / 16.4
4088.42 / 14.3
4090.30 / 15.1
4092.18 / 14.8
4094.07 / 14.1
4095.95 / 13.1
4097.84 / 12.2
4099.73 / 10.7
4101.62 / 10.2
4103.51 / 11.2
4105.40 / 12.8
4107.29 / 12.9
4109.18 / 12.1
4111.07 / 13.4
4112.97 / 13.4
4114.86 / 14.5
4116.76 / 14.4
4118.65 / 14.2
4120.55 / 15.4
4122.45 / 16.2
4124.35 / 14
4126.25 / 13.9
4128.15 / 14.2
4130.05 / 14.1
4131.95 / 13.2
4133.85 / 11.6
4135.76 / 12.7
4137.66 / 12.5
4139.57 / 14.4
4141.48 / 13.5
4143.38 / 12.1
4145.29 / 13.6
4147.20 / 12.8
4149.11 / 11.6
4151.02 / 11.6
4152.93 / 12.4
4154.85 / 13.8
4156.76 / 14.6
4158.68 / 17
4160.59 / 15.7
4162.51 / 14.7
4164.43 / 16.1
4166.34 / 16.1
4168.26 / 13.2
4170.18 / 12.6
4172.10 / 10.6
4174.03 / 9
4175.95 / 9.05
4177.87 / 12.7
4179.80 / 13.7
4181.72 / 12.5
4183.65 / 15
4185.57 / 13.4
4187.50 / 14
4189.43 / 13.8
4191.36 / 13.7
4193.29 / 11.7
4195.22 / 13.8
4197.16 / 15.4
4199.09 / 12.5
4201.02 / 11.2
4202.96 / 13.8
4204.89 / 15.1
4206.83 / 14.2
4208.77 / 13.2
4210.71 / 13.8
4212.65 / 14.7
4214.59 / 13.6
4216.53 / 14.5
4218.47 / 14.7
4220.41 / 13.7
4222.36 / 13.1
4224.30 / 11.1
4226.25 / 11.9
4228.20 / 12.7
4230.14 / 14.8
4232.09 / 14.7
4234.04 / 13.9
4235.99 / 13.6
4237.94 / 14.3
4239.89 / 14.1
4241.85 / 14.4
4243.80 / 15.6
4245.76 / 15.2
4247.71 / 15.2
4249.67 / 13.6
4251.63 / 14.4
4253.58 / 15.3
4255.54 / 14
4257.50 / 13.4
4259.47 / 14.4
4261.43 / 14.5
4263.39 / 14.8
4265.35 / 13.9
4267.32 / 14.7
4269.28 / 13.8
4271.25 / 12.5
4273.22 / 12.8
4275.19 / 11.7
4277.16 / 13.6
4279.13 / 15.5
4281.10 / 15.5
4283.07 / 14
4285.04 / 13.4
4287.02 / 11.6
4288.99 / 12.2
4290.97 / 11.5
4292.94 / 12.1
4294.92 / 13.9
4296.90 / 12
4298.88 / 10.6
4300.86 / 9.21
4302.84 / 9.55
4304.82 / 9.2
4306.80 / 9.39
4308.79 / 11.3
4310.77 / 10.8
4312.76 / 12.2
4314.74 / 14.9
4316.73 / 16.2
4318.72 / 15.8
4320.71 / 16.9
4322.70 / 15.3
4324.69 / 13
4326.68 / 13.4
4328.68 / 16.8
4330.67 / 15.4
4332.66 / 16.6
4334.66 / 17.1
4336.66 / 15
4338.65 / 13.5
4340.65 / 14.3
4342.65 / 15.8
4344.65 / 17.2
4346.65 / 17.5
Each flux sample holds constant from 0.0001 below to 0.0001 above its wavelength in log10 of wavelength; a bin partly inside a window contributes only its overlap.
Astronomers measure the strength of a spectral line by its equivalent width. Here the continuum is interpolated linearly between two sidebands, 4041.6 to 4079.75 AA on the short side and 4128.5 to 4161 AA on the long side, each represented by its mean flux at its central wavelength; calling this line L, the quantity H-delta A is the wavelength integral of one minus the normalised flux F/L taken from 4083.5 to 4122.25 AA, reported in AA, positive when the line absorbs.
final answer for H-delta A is -1.6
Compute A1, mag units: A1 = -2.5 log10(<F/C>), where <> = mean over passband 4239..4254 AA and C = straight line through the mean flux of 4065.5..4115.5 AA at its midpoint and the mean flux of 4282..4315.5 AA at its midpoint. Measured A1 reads -0.22 mag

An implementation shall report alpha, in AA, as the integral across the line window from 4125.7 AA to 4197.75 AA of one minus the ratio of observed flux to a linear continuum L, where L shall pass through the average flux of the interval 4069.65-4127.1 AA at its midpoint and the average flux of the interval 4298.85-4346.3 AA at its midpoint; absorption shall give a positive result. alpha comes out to 1.9 AA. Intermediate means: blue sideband 13.6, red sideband 13.9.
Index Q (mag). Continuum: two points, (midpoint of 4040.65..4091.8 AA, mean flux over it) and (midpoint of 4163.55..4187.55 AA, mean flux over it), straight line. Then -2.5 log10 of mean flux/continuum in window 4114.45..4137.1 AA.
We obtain -0.08 mag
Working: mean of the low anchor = 13.3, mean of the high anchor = 12.9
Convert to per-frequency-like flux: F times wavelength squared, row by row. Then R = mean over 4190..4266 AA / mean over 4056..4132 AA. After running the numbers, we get 1.12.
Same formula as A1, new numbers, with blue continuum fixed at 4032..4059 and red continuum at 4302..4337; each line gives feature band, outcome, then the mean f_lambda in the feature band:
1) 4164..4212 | 0.04 mag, 13.2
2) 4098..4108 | 0.17 mag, 11.6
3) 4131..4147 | 0.05 mag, 12.9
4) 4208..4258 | -0.02 mag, 14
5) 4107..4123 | -0.04 mag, 14.1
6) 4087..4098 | -0.05 mag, 14.2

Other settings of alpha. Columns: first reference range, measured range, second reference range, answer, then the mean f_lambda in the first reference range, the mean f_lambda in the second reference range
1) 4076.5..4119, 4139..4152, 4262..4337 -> 0.6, 13.4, 13.4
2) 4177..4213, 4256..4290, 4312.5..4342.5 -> 2.0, 13.6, 15.2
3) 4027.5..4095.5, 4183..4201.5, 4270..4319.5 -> -0.9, 13.3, 12.4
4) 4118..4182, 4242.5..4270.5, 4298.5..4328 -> -3.4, 13.4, 12.6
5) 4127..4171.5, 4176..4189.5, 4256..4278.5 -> 0.4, 13.6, 13.7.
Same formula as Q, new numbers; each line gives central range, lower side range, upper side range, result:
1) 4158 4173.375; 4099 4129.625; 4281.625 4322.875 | -0.10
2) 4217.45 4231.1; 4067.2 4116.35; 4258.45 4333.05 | 0.01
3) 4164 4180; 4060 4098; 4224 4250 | 0.11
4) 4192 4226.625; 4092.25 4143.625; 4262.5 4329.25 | -0.03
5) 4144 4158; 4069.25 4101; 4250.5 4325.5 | 0.04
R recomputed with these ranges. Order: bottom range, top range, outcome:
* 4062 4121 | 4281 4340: 1.11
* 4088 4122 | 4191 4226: 1.07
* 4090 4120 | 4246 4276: 1.15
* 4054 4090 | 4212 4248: 1.16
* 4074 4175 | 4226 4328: 1.07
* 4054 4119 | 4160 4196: 1.06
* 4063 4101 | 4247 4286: 1.15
